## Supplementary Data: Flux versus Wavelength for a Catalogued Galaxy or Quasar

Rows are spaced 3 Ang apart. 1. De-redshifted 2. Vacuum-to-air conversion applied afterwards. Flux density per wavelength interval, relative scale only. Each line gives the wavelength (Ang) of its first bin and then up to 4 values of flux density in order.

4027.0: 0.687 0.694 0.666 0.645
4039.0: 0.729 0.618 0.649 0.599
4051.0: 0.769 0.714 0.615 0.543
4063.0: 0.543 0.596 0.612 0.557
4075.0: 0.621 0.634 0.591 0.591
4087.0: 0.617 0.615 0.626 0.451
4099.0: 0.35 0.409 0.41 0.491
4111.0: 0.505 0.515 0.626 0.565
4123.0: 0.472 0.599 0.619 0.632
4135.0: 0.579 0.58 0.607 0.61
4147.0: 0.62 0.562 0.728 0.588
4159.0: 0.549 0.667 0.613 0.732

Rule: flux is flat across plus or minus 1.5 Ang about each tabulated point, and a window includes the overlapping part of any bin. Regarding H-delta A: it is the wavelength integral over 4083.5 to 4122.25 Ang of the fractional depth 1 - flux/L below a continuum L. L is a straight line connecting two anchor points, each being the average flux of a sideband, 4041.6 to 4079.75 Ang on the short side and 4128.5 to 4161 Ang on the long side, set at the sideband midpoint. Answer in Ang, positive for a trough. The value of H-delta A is 6.1 Ang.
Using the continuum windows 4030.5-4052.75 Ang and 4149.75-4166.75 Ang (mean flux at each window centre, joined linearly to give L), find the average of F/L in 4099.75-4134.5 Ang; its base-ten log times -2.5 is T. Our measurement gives 0.21 mag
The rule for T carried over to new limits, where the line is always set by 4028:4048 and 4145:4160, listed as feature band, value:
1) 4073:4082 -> 0.054 mag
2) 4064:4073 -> 0.108 mag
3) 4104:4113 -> 0.309 mag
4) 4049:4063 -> 0.015 mag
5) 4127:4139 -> 0.030 mag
